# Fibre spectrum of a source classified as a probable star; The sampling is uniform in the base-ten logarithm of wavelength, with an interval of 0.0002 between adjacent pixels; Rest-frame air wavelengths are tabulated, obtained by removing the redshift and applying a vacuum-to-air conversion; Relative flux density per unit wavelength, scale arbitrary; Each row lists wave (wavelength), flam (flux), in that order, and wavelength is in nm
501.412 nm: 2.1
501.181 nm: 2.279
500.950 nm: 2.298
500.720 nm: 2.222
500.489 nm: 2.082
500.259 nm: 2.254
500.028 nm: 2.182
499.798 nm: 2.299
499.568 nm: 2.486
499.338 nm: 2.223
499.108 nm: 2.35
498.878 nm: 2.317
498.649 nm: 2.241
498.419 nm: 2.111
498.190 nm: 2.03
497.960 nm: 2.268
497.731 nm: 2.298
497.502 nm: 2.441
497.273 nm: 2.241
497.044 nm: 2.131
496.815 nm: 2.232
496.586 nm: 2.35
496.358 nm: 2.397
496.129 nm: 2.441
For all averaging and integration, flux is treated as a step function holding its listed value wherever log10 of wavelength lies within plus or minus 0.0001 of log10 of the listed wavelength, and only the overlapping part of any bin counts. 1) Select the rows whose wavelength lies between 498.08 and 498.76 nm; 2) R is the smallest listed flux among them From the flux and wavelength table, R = 2.03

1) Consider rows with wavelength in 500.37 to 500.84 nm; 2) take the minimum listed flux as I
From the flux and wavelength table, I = 2.082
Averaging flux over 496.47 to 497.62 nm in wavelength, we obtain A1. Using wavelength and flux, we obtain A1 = 2.28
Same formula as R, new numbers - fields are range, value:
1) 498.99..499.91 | 2.223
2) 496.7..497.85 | 2.131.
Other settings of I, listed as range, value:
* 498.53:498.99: 2.241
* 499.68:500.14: 2.182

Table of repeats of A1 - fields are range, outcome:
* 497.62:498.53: 2.18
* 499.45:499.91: 2.39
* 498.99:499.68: 2.35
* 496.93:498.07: 2.28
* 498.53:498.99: 2.28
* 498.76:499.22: 2.34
